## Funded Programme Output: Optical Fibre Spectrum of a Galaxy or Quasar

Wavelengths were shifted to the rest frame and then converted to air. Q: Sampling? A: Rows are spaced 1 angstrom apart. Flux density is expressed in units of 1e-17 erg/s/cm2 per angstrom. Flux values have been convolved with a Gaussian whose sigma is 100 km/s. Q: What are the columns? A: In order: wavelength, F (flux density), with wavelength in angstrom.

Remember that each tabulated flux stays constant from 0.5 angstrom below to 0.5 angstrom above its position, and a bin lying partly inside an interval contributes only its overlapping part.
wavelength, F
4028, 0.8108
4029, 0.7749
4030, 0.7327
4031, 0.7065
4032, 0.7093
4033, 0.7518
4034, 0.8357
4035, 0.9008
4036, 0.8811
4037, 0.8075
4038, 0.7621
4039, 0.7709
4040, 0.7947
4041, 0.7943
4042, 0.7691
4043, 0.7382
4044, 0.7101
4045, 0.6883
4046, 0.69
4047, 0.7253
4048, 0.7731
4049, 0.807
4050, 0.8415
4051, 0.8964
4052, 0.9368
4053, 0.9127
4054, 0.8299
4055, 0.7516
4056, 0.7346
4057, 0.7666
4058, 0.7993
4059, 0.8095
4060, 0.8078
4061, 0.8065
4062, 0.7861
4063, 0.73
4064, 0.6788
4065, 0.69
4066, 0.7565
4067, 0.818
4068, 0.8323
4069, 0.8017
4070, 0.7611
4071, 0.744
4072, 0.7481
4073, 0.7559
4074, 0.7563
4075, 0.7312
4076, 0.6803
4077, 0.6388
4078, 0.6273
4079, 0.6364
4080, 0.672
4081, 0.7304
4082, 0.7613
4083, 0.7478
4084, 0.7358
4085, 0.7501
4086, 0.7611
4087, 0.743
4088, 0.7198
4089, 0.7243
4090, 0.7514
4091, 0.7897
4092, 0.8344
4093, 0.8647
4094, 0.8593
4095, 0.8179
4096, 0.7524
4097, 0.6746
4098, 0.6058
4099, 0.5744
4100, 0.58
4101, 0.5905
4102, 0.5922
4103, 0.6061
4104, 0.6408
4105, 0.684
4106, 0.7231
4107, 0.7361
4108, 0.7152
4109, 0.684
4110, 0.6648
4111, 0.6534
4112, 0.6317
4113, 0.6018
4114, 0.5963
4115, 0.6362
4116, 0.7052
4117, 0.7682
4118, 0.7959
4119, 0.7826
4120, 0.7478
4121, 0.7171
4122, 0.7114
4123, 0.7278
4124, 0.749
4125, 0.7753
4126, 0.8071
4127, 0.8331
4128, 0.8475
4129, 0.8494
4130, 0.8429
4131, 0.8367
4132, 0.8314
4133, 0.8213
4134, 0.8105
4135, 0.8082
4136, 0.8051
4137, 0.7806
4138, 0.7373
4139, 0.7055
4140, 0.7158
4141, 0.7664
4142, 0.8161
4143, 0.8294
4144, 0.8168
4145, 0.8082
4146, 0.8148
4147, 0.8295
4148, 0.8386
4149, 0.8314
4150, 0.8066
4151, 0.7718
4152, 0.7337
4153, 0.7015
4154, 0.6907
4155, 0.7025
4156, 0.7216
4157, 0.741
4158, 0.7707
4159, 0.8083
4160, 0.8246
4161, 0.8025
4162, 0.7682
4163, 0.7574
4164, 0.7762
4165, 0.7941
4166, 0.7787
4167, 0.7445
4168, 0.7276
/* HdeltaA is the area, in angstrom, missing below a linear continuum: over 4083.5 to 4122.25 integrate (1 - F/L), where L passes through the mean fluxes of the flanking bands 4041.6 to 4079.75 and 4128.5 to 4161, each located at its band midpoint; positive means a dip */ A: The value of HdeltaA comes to 3.4 angstrom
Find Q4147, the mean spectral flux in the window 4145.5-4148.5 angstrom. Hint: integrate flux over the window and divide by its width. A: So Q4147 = 0.828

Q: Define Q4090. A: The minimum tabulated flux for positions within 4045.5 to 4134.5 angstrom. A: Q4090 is 0.5744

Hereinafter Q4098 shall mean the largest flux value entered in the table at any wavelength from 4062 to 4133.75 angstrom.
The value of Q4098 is 0.8647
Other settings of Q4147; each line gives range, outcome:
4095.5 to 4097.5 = 0.714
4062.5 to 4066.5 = 0.714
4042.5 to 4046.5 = 0.707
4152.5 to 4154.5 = 0.696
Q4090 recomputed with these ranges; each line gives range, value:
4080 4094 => 0.672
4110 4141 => 0.5963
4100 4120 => 0.58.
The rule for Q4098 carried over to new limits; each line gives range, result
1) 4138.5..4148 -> 0.8386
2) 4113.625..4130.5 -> 0.8494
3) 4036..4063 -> 0.9368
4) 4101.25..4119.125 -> 0.7959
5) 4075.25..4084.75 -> 0.7613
